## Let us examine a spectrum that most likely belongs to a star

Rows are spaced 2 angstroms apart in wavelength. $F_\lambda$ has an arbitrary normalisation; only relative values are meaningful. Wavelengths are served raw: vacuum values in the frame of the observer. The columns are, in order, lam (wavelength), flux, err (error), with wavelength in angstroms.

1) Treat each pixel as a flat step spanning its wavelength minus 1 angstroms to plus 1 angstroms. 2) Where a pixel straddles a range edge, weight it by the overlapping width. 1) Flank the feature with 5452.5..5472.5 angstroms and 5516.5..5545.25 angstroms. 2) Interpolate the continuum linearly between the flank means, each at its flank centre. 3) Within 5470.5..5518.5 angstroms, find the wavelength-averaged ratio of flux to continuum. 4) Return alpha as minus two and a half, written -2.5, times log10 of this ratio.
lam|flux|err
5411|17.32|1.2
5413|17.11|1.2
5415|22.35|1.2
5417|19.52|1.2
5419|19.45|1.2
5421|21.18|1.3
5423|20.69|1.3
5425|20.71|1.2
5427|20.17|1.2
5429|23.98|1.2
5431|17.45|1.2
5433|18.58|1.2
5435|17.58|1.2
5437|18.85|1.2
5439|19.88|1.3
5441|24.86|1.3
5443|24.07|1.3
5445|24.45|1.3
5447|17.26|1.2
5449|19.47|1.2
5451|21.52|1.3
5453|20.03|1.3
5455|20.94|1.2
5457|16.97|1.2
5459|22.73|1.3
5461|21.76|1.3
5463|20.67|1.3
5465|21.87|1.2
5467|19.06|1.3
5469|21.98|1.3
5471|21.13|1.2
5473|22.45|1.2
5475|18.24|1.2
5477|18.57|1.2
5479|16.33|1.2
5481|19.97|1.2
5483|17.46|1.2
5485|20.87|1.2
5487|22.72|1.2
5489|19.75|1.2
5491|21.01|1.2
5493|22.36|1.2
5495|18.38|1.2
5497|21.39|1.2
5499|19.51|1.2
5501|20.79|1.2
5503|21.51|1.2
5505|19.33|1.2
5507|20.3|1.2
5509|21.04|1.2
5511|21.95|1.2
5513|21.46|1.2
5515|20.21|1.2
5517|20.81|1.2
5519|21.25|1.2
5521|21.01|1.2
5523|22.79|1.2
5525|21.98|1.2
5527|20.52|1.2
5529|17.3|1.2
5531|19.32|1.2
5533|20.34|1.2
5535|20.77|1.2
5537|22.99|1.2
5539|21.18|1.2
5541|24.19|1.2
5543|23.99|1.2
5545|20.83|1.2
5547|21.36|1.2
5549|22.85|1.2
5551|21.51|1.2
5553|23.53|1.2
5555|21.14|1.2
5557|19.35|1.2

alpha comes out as 0.04 mag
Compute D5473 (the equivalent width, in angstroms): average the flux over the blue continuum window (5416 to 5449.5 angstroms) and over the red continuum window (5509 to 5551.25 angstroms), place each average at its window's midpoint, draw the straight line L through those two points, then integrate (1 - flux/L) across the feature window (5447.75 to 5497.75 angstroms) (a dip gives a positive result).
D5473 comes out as 1.3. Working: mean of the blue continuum 20.5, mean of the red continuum 21.4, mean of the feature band 20.3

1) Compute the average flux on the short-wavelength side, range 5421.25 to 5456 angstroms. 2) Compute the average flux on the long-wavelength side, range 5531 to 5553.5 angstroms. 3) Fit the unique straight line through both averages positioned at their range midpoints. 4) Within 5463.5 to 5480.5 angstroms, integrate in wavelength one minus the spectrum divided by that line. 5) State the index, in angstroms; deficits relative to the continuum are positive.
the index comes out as 0.9 angstroms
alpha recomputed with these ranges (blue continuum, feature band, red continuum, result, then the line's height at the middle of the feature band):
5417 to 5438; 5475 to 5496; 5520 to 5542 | 0.05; 20.6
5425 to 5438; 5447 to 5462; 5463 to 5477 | 0.00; 20.2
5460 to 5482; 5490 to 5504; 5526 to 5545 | -0.01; 20.6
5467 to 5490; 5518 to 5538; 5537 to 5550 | 0.05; 21.8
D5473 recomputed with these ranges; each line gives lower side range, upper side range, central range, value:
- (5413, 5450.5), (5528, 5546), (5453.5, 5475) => -0.1 angstroms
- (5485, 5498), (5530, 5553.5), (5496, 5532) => 1.1 angstroms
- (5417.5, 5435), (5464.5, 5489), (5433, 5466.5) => -1.1 angstroms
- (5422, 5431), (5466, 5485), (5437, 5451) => -0.7 angstroms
